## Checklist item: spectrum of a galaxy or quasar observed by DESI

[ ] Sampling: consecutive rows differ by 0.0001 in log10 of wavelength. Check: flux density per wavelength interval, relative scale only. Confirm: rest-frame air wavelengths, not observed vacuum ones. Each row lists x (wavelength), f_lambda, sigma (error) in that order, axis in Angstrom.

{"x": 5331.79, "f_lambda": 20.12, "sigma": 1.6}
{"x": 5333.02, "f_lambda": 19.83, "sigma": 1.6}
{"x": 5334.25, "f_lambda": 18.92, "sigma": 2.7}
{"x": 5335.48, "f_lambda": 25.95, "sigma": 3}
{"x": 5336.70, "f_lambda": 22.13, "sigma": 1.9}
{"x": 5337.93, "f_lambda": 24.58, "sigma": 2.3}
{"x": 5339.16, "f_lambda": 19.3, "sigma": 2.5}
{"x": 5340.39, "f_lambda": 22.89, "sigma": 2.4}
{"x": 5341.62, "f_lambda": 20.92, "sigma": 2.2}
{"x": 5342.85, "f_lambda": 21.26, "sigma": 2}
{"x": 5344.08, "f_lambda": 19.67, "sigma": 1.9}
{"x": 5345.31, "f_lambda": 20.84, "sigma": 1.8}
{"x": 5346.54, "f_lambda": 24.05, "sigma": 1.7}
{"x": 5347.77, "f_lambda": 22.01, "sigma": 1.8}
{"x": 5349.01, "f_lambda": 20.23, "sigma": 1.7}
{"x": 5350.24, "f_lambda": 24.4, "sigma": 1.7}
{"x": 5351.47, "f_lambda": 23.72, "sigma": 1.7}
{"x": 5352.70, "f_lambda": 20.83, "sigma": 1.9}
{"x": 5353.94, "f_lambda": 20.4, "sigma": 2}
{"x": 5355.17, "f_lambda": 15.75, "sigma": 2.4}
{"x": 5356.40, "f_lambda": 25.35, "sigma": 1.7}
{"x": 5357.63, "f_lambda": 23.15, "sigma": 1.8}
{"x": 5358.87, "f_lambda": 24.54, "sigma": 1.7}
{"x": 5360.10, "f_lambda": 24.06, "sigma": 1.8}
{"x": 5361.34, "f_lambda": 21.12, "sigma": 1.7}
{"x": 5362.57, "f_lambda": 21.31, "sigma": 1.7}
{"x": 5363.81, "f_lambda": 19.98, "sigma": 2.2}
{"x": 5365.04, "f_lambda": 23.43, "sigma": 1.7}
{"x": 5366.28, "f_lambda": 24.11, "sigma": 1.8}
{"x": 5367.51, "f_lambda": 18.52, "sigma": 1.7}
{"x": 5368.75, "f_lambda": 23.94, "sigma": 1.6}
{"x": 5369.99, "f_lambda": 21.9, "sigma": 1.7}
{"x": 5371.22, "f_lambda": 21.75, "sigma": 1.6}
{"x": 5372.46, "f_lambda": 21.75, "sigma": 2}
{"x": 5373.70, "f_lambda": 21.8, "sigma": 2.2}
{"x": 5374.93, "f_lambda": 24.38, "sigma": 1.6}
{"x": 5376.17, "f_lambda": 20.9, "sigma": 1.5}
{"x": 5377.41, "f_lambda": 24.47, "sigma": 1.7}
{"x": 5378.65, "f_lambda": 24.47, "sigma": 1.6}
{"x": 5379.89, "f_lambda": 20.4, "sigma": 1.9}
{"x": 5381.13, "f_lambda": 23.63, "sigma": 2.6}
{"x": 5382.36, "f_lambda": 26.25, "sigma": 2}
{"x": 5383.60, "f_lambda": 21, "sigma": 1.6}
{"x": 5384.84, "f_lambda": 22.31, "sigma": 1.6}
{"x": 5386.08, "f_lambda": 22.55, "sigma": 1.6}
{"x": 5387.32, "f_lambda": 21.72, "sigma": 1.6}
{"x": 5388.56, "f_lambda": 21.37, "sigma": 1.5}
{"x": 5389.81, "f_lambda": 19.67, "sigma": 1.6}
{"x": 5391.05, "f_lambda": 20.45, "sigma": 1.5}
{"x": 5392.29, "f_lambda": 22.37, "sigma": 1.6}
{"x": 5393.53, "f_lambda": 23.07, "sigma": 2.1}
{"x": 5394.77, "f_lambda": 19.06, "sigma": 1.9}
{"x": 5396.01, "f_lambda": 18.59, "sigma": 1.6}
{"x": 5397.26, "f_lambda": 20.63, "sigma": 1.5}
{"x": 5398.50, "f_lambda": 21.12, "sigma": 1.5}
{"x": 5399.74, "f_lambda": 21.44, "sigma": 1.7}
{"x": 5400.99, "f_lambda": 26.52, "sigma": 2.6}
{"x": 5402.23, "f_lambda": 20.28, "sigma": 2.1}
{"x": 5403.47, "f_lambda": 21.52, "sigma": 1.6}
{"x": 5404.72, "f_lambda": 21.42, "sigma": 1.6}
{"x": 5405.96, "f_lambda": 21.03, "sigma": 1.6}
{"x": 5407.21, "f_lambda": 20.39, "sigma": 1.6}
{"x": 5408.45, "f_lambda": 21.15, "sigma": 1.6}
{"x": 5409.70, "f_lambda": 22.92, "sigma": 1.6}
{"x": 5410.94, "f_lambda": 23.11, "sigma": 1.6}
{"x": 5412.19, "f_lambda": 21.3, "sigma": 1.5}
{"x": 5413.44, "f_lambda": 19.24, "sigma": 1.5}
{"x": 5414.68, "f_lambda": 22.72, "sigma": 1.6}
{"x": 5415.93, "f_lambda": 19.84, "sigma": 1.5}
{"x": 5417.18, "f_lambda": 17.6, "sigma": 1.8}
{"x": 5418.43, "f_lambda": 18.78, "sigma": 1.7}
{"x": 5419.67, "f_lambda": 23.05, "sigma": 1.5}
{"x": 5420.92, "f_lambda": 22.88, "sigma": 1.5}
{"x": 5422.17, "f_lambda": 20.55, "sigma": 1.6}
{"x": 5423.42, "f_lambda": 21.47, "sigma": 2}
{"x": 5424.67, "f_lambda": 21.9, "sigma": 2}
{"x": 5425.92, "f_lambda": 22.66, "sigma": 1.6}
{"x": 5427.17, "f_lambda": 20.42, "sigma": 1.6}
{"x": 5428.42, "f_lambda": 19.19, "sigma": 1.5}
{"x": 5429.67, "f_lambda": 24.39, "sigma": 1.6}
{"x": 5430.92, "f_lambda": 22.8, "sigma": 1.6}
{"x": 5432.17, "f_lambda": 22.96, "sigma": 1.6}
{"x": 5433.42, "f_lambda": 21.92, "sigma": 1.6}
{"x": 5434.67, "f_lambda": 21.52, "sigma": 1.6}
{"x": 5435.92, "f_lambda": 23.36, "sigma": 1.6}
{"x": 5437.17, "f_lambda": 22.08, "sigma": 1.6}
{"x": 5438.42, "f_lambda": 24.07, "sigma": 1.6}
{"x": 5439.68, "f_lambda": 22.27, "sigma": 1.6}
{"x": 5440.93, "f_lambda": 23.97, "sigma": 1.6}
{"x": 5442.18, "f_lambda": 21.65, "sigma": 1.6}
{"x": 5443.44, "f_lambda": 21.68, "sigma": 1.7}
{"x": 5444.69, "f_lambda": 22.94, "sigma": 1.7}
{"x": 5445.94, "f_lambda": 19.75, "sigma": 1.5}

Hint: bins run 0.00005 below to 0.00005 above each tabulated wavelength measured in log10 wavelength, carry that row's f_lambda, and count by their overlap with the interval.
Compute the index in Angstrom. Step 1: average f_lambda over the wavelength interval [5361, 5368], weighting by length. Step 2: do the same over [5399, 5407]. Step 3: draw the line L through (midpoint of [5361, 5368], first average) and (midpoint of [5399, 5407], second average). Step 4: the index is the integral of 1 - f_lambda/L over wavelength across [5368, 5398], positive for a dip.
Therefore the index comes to -0.41 Angstrom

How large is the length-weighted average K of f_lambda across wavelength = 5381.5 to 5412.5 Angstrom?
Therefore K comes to 21.7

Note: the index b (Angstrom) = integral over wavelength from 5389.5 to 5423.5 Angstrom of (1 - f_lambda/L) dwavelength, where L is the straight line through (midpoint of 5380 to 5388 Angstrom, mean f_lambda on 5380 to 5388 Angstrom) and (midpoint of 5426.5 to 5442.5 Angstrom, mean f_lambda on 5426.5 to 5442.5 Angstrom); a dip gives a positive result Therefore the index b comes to 2.2 Angstrom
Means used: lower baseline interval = 22.8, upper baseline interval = 22.4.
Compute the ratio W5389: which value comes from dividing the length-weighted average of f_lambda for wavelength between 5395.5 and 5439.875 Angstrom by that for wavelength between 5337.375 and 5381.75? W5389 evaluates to 1.0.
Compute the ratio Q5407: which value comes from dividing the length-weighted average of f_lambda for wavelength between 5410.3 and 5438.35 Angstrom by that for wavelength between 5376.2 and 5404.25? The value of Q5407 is 0.98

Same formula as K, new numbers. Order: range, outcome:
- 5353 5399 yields 21.9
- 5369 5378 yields 22.5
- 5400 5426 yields 21.4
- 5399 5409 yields 21.7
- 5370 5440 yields 21.8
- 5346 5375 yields 22.1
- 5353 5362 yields 22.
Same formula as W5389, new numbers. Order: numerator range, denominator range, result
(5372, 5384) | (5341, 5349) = 1.08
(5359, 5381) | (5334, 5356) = 1.03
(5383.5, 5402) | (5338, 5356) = 1.01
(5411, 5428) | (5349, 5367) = 0.95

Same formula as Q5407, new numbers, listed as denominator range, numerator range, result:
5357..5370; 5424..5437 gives 0.99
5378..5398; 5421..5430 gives 0.99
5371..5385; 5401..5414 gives 0.94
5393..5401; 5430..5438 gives 1.07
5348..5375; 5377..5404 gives 0.99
